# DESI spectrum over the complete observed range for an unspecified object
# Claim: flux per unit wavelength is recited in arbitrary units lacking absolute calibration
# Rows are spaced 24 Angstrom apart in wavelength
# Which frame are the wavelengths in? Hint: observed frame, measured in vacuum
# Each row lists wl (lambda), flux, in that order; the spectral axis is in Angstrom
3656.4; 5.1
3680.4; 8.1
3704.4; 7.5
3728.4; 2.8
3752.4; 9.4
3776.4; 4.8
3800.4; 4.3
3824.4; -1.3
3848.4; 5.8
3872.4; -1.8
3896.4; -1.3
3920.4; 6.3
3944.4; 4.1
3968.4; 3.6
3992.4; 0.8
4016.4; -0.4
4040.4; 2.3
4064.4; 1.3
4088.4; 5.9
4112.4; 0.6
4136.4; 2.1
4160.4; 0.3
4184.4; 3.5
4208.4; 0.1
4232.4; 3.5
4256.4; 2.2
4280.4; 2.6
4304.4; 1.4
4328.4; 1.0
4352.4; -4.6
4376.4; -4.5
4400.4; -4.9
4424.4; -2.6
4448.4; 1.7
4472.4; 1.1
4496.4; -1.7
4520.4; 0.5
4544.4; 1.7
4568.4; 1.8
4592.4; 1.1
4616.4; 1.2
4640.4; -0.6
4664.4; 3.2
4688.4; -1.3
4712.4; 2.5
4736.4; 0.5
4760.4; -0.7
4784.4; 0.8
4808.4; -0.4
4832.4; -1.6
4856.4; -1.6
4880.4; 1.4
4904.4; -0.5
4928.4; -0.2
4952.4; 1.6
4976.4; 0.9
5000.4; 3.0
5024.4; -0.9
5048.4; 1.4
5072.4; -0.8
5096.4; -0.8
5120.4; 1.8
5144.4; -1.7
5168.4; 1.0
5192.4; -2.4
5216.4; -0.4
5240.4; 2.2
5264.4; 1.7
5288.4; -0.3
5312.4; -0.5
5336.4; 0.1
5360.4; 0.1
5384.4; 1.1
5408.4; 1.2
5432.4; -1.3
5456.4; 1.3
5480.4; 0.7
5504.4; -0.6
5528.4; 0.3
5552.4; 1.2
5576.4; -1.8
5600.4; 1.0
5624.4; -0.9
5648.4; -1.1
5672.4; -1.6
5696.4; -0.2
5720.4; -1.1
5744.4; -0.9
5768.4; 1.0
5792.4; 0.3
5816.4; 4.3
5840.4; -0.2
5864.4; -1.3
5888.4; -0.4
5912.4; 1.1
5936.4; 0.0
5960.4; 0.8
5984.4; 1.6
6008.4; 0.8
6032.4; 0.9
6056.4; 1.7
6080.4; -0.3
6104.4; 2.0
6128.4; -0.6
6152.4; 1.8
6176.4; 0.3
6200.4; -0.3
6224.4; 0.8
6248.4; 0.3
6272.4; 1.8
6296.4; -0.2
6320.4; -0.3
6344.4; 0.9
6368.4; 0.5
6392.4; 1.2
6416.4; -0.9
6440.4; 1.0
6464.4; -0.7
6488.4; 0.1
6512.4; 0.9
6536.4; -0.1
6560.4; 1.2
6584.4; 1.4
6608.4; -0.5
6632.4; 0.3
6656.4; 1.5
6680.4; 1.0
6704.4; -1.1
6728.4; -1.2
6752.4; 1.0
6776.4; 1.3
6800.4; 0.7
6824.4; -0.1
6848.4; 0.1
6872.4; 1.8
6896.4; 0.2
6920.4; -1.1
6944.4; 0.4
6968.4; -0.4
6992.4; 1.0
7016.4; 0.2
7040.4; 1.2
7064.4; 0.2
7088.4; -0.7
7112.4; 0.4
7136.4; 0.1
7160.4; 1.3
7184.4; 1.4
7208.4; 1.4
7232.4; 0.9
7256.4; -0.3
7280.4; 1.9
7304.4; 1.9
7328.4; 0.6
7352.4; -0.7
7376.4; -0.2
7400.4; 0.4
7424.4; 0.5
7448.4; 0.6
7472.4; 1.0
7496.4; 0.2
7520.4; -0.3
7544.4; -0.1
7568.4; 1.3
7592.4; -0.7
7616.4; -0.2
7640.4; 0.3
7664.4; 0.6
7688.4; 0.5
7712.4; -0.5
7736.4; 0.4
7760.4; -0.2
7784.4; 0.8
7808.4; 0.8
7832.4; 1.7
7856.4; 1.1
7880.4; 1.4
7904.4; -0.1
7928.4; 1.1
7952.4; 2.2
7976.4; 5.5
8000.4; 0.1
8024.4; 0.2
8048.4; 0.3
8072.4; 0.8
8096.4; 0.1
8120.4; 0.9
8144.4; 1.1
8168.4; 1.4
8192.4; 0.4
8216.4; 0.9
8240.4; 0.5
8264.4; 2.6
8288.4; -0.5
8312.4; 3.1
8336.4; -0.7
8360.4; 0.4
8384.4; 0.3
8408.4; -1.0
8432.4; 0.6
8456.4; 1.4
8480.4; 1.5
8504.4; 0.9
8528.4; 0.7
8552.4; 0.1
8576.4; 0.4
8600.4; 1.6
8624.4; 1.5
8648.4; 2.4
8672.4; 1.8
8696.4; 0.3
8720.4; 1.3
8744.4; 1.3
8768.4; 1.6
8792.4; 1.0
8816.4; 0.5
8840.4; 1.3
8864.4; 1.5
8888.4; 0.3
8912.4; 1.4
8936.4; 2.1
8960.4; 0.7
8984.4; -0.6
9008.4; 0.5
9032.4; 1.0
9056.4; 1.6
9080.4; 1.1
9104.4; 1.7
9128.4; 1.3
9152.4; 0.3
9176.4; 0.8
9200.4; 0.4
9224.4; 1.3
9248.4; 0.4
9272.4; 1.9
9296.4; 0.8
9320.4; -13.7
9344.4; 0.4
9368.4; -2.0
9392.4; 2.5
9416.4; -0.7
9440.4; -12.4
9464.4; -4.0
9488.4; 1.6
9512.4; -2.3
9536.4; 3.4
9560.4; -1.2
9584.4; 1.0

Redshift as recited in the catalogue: 1.14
